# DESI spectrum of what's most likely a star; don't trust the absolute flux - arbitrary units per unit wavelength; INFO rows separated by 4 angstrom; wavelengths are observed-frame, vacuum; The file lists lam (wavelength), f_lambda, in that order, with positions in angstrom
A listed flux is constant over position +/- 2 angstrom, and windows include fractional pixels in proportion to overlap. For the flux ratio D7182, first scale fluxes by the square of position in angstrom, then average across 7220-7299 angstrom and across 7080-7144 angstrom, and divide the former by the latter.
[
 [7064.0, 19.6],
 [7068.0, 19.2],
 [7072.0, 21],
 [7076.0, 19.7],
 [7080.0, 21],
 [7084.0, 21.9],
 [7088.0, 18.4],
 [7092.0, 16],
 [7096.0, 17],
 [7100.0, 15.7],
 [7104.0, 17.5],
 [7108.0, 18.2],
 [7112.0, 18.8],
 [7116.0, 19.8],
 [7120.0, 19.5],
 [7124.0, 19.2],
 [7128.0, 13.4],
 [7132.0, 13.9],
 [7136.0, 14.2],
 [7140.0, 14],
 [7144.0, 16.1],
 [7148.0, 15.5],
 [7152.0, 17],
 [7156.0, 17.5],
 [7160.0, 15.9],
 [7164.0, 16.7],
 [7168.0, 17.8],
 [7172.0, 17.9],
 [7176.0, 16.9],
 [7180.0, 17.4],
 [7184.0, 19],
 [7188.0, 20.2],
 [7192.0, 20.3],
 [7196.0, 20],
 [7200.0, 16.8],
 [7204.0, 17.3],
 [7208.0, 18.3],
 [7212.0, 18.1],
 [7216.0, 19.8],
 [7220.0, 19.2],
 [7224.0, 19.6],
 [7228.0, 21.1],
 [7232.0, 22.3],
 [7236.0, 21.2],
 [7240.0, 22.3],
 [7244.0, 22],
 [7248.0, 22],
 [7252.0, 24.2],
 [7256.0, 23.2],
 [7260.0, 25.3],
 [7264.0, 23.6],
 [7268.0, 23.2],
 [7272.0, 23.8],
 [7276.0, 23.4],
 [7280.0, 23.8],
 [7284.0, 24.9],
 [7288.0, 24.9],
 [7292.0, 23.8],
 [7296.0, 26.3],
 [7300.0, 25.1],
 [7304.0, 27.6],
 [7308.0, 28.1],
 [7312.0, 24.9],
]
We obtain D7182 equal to 1.40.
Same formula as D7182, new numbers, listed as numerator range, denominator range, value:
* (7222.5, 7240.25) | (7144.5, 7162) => 1.32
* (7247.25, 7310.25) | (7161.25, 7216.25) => 1.38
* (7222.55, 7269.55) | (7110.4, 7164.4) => 1.41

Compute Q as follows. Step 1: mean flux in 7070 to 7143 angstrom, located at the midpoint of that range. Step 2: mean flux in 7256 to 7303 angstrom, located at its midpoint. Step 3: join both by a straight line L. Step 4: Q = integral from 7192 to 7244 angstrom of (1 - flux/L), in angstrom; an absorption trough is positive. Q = 5.33 angstrom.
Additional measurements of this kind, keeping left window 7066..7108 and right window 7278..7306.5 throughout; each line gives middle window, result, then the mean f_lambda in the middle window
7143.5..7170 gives 5.4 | 16.7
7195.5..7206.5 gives 2.2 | 17.8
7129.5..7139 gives 2.9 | 14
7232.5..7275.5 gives 1.7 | 23.1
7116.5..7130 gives 1.5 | 17.6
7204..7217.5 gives 2.5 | 18.5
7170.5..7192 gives 3.2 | 18.5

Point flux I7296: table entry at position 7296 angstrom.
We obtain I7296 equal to 26.3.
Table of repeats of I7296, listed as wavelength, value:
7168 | 17.8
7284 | 24.9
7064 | 19.6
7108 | 18.2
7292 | 23.8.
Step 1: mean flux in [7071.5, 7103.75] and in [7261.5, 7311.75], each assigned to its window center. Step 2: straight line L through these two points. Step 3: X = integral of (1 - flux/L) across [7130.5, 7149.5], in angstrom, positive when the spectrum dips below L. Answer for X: 5.2 angstrom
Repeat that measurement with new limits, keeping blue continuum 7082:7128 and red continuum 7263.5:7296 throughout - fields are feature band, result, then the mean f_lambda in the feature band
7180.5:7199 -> 1.3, 19.5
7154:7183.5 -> 4.5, 17.3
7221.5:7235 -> 0.8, 20.9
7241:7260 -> 0.0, 23.1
